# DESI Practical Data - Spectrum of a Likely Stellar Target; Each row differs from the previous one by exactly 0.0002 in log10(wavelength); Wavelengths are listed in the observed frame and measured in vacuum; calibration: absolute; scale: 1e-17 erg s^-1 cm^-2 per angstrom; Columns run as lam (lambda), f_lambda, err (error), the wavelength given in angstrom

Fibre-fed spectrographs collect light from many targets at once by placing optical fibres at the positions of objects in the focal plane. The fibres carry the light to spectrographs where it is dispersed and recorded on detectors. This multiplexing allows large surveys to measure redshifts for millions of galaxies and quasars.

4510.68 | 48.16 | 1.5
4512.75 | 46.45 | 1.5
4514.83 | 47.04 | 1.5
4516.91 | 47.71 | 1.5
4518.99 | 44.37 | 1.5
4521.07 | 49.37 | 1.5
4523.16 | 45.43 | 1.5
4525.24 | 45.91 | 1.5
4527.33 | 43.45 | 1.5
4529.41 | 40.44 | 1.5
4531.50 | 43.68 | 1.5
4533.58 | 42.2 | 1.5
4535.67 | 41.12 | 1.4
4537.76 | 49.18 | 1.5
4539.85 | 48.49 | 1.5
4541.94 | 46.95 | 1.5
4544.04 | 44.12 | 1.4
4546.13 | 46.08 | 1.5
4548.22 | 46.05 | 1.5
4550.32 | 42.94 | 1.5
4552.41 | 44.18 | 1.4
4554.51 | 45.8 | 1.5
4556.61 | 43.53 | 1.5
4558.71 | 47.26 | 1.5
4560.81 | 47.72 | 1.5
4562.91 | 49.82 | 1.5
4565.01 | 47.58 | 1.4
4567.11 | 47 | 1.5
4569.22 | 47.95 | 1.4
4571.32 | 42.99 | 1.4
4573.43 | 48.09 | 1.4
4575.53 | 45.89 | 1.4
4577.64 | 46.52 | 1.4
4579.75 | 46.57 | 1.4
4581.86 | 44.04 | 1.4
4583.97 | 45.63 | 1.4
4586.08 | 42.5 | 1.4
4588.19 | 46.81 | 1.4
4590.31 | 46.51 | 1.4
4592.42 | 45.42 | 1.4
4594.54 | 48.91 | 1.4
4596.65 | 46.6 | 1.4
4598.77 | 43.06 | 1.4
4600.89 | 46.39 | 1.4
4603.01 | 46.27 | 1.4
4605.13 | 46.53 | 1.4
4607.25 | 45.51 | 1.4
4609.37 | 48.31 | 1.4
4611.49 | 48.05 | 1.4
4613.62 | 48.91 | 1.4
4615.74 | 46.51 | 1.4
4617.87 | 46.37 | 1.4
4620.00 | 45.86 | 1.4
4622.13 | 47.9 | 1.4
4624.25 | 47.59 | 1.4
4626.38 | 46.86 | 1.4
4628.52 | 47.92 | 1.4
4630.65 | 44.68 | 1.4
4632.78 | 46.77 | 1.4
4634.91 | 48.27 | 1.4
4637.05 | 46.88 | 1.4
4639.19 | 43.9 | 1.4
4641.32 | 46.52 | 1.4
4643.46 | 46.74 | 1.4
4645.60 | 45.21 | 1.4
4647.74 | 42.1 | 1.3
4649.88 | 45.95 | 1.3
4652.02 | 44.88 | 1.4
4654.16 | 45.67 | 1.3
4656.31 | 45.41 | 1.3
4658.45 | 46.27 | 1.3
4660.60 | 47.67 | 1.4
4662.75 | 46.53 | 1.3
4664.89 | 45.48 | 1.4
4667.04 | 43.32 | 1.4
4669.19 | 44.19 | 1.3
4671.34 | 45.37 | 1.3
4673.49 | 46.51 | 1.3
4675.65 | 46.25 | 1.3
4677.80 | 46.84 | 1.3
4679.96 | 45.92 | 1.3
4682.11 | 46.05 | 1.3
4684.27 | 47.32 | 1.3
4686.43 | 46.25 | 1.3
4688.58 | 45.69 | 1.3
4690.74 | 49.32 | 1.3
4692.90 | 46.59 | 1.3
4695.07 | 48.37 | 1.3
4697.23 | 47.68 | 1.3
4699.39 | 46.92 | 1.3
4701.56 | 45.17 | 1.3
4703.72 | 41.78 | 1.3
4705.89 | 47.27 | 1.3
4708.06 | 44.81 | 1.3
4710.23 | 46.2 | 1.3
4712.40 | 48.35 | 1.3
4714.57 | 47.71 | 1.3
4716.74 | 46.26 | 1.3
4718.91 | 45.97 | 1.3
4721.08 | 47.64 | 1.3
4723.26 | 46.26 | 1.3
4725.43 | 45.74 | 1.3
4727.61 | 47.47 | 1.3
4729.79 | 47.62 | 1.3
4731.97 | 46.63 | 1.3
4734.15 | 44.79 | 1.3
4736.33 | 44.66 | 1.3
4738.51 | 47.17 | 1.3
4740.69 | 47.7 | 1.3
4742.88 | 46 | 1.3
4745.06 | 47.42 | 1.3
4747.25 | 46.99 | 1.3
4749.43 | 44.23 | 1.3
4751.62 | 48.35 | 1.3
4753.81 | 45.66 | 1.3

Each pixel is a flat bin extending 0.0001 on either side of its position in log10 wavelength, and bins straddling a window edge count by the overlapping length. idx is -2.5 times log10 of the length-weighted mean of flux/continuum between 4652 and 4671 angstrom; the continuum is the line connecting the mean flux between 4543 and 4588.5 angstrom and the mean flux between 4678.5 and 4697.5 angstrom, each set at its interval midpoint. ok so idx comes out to 0.03 mag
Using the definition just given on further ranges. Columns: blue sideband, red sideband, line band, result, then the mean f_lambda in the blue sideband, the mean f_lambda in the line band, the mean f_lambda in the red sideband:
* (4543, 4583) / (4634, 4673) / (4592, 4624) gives -0.02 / 46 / 46.8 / 45.6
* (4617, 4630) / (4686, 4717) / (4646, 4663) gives 0.03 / 47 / 45.5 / 46.6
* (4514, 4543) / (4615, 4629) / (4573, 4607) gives 0.01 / 45.4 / 45.9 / 46.9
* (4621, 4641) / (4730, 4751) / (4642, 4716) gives 0.01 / 46.8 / 46.1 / 46.3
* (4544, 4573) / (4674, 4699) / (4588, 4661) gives 0.00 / 46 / 46.4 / 46.9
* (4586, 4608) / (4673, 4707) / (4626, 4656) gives 0.01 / 46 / 45.8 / 46.5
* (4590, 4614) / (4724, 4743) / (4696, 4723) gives 0.00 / 46.7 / 46.3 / 46.4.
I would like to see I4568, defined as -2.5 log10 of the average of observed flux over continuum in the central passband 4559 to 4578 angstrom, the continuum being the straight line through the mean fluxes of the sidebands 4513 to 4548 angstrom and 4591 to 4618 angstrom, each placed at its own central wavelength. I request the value -0.02 mag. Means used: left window 45.4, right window 46.7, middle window 47.1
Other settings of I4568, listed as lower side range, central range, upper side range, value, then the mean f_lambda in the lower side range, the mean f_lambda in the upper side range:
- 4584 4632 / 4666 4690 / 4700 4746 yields 0.01 mag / 46.5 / 46.3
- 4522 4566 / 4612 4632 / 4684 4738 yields -0.03 mag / 45.3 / 46.5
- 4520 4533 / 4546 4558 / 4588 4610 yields 0.01 mag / 44.6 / 46.3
